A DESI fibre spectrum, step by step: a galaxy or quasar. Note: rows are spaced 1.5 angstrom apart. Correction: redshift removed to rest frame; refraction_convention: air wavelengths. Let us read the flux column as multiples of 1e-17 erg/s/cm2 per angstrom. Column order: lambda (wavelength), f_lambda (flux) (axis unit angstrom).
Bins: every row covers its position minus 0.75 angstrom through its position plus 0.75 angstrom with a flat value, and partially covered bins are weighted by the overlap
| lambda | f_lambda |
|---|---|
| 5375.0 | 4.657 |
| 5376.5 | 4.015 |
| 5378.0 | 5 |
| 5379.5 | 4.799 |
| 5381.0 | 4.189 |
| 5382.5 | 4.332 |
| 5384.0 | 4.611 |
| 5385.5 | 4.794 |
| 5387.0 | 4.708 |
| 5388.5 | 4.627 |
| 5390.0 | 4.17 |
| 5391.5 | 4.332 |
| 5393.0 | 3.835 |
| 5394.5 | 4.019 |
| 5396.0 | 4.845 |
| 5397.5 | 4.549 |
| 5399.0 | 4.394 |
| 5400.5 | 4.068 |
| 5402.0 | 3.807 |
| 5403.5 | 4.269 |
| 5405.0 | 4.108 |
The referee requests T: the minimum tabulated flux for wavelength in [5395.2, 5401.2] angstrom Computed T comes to 4.068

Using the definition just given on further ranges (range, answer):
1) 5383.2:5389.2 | 4.611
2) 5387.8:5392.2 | 4.17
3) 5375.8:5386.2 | 4.015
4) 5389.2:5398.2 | 3.835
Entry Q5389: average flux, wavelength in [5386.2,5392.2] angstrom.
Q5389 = 4.46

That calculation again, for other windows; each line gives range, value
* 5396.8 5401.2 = 4.34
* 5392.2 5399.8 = 4.33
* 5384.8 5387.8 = 4.75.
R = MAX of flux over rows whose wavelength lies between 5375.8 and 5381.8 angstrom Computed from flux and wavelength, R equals 5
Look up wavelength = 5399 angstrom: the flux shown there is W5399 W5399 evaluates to 4.394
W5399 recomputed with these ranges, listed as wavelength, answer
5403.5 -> 4.269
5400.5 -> 4.068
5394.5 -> 4.019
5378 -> 5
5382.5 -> 4.332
